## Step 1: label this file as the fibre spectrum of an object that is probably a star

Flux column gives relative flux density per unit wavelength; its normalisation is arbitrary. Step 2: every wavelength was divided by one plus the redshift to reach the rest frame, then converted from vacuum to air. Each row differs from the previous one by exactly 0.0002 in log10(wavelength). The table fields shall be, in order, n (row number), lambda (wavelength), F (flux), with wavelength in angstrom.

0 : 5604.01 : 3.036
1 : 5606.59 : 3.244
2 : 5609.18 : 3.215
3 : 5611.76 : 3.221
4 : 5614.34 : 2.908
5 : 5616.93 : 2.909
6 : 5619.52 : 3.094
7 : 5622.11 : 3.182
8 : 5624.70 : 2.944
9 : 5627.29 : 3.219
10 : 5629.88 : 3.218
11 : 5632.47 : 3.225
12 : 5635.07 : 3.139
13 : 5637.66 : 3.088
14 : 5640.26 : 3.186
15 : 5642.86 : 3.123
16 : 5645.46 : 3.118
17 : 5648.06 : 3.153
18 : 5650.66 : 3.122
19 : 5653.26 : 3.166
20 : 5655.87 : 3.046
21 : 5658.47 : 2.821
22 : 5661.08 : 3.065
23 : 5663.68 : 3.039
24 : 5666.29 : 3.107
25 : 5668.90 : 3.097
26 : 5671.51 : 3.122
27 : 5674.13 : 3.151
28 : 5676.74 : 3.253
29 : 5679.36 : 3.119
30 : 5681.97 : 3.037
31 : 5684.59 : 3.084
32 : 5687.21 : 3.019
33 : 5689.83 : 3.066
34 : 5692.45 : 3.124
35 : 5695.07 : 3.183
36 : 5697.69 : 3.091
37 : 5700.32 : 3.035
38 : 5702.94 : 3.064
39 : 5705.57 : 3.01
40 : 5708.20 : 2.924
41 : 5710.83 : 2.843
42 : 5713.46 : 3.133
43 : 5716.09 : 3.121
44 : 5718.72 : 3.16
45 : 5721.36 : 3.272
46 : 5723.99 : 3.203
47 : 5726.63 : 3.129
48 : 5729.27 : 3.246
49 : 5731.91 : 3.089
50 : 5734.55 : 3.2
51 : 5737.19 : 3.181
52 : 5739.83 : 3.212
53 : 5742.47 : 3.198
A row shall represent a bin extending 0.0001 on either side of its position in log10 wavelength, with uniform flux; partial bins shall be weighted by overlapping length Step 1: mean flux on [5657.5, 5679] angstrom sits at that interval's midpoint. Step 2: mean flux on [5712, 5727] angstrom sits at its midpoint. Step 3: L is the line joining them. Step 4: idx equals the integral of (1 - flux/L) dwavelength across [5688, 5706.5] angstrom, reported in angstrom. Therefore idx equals 0.3 angstrom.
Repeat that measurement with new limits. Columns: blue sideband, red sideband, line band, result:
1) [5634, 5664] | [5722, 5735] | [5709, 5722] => 0.3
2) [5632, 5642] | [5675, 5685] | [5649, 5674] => 0.5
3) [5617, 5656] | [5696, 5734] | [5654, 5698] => 0.4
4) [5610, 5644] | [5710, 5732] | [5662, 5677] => 0.0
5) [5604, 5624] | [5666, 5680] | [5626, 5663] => 0.0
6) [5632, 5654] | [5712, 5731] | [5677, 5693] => 0.4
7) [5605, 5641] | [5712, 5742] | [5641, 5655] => 0.0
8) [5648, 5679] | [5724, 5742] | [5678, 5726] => 0.9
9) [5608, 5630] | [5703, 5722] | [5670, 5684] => -0.3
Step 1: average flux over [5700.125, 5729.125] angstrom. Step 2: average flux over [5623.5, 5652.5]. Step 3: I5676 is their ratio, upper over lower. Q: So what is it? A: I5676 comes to 0.98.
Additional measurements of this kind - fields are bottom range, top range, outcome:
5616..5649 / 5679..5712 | 0.97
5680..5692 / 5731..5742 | 1.04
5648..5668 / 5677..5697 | 1.01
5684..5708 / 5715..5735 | 1.04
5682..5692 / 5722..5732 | 1.04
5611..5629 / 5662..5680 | 1.02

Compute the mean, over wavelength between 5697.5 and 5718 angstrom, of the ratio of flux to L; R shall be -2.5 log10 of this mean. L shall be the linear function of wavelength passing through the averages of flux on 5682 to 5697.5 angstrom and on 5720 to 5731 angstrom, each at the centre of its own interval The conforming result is 0.04 mag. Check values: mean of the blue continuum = 3.09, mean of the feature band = 3.03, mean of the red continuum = 3.21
